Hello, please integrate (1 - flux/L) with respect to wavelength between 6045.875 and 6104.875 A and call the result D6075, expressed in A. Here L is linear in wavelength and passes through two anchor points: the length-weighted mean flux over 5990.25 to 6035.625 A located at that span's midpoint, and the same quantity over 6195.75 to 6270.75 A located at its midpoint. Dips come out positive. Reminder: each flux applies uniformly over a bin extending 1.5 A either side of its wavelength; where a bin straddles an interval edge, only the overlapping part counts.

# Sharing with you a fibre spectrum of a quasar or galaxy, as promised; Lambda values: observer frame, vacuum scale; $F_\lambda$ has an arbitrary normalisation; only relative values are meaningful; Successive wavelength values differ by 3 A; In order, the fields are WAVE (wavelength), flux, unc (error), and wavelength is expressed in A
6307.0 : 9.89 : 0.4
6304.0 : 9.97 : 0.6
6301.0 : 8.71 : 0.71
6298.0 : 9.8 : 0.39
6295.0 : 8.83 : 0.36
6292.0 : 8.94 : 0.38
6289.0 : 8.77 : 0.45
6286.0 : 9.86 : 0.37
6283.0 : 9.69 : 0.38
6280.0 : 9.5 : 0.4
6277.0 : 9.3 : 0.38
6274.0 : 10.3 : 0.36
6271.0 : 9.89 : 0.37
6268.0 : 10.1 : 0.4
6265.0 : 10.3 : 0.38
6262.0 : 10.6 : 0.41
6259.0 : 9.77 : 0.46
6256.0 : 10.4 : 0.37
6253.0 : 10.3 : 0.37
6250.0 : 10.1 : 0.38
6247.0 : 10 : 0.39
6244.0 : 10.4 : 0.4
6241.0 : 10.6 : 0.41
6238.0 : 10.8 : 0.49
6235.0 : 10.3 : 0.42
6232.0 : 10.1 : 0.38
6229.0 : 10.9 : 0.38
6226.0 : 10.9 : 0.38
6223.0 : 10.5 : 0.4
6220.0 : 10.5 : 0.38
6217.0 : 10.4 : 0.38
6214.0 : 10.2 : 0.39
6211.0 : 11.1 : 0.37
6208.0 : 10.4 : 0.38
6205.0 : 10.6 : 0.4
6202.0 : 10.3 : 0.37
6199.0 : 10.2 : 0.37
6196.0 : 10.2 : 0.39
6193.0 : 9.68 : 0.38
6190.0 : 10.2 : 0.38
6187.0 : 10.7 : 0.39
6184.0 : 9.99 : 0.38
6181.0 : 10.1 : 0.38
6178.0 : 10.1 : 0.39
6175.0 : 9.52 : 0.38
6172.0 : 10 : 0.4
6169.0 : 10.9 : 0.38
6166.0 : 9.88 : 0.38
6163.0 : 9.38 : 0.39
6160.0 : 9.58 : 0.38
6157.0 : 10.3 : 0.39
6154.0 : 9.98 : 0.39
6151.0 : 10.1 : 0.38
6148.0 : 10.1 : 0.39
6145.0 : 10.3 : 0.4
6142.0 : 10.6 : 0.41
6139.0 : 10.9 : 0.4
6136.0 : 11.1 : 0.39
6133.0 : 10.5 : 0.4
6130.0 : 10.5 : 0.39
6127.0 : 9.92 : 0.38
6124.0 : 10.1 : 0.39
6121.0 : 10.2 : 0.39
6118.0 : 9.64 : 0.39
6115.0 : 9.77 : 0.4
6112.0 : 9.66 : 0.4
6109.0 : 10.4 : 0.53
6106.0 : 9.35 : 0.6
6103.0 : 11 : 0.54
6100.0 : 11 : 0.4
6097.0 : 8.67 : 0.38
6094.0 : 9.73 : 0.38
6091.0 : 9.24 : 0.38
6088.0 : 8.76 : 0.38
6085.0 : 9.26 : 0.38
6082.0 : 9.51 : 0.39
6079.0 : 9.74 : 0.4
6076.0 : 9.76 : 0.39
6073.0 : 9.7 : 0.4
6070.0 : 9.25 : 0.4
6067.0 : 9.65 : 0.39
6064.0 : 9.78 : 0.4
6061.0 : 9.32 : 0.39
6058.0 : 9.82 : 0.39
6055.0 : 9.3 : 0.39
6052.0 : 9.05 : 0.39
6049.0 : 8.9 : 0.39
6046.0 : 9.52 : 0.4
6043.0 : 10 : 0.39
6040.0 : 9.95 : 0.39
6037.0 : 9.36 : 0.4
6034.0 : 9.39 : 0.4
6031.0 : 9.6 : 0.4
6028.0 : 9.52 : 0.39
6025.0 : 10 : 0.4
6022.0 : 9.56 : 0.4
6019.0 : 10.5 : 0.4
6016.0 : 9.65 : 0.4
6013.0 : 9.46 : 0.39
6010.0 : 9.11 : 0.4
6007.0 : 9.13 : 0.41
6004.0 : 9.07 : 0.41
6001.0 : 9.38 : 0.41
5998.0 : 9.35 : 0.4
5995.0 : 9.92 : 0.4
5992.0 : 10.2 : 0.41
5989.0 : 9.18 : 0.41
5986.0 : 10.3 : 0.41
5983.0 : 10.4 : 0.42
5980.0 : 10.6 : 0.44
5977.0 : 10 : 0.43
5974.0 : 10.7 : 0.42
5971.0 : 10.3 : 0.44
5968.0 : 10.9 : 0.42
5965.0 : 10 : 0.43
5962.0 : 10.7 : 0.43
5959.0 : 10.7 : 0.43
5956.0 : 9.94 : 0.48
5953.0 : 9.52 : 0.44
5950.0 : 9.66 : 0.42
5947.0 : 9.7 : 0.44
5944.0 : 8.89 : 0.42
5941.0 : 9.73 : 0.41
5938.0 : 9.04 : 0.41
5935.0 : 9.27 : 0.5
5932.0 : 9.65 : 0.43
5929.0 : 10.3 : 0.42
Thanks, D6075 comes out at 1.6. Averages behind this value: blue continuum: 9.59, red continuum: 10.4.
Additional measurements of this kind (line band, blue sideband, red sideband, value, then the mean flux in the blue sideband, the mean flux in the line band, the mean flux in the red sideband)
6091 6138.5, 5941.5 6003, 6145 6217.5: 0.1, 10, 10.1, 10.2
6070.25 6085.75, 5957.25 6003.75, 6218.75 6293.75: 0.8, 10.1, 9.58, 10.1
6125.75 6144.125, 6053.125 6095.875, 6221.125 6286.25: -1.6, 9.48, 10.6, 10.2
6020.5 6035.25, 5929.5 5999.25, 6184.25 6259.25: 0.6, 9.95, 9.62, 10.4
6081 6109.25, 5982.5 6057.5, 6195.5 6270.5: 0.6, 9.58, 9.66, 10.4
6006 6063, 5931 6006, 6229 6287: 2.3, 9.88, 9.54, 10.1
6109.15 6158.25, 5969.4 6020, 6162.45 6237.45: -0.4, 9.83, 10.2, 10.3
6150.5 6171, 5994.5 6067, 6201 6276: 0.1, 9.52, 10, 10.4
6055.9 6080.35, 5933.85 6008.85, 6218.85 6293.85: 0.8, 9.86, 9.62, 10.1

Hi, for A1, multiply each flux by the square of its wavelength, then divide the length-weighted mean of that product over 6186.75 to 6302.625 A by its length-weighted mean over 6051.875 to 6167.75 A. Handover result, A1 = 1.1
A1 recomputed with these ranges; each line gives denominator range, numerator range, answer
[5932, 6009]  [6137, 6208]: 1.10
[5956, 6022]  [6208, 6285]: 1.12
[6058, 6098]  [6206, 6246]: 1.17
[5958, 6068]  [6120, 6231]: 1.11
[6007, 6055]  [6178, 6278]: 1.15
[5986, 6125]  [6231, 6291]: 1.12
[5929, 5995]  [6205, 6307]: 1.11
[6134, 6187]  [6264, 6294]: 0.98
